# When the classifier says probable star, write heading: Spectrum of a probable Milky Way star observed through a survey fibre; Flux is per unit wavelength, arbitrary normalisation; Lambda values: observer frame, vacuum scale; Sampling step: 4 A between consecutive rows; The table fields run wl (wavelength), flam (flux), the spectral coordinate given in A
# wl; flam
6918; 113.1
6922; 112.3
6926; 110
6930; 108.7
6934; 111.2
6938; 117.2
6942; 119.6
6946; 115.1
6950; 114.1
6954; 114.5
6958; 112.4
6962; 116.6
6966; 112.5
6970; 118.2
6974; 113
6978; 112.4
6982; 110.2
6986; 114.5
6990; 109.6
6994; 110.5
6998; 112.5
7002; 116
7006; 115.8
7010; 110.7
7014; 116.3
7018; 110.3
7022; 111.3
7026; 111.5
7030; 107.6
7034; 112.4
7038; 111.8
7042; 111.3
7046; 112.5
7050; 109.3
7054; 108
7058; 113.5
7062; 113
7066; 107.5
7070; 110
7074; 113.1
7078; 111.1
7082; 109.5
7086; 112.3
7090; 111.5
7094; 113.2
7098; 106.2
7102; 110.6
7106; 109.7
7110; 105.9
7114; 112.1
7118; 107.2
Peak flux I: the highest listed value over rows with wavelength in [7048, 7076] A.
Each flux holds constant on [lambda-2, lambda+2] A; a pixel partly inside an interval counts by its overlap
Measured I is 113.5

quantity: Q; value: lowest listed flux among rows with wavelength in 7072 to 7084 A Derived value 109.5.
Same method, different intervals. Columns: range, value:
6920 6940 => 108.7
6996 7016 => 110.7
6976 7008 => 109.6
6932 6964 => 111.2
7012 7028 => 110.3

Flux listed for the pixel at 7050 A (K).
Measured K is 109.3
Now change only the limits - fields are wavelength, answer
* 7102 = 110.6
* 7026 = 111.5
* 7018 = 110.3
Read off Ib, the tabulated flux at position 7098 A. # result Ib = 106.2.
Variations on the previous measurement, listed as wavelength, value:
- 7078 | 111.1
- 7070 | 110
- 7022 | 111.3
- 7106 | 109.7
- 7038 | 111.8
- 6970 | 118.2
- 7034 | 112.4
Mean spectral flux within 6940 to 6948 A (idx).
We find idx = 117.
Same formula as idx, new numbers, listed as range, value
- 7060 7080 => 111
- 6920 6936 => 111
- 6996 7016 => 114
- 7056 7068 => 111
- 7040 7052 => 111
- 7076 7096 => 112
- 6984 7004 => 113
